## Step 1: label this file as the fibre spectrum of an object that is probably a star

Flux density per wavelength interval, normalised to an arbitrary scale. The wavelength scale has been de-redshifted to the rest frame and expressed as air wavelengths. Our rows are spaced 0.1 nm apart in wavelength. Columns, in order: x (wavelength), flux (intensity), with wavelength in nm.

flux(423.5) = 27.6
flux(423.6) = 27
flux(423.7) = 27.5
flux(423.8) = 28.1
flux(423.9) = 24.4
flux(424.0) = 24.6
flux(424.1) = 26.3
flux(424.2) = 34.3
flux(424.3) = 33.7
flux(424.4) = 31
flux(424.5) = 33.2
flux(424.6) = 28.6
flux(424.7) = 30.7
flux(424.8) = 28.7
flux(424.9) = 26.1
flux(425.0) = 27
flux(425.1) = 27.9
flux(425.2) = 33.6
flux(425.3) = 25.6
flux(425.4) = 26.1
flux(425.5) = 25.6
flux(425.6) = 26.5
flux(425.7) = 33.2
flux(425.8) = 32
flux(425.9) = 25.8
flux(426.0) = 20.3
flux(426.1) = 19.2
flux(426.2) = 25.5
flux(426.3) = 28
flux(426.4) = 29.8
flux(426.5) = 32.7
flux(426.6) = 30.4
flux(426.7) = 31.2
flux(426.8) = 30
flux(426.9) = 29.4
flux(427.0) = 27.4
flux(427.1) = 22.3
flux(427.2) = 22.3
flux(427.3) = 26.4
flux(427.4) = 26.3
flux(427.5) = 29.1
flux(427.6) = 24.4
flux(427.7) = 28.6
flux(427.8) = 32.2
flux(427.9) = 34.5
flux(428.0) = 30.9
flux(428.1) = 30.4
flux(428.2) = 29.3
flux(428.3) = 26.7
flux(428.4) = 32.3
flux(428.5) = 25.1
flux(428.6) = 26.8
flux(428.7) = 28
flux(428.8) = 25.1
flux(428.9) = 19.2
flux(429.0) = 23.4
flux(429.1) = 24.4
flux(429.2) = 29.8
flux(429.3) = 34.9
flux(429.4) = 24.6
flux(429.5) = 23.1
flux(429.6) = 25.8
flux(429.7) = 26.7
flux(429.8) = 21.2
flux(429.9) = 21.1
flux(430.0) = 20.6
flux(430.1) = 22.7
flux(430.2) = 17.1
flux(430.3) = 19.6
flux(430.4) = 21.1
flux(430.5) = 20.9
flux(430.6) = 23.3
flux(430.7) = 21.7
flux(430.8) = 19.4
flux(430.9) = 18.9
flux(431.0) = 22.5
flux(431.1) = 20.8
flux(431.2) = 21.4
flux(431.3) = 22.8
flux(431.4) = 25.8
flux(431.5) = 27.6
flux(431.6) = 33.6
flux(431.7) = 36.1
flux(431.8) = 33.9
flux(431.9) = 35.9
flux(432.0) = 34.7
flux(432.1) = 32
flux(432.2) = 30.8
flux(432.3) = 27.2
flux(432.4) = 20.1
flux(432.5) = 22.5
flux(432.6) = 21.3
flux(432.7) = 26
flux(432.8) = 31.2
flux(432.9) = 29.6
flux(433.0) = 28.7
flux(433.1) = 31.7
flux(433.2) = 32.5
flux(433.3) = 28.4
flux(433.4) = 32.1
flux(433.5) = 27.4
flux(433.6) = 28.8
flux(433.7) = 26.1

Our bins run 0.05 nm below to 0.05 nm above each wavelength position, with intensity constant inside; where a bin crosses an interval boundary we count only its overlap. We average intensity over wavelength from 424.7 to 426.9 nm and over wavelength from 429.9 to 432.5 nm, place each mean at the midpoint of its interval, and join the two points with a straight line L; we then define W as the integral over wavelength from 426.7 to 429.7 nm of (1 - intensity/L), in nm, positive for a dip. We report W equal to -0.08 nm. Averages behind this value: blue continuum 28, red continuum 25.1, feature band 27.4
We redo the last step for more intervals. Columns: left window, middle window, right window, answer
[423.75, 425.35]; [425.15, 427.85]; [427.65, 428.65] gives 0.17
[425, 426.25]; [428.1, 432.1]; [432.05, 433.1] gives 0.23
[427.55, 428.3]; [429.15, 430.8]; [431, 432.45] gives 0.33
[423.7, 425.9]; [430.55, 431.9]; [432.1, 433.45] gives 0.12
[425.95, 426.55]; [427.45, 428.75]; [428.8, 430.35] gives -0.23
